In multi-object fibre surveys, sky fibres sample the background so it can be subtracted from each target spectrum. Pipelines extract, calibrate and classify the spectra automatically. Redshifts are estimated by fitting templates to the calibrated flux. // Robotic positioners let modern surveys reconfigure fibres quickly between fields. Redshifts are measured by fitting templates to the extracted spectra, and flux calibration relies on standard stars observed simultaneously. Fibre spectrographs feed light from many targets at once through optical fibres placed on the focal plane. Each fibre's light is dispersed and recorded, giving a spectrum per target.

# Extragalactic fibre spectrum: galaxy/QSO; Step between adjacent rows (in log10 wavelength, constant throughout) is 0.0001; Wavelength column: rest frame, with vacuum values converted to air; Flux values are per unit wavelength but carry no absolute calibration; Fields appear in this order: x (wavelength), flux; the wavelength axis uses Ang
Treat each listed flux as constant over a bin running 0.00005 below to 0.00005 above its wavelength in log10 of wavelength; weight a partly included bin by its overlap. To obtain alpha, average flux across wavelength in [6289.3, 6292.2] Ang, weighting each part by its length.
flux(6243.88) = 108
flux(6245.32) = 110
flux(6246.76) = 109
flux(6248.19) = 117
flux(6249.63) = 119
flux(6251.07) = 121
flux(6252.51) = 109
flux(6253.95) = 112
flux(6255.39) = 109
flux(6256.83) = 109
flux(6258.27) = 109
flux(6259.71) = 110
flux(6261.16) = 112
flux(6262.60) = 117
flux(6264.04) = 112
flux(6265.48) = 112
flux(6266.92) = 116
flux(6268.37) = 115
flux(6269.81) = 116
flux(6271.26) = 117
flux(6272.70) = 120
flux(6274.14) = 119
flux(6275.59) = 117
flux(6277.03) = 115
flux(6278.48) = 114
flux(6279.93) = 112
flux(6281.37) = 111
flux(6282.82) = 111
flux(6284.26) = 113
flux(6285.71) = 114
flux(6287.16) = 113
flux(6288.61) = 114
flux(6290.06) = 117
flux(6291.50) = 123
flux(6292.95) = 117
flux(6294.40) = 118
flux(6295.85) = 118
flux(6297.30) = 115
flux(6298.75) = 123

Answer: 120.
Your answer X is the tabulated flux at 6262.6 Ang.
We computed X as 117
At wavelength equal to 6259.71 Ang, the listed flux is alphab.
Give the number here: 110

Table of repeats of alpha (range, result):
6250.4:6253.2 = 115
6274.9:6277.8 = 116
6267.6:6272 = 116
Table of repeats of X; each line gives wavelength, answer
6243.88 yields 108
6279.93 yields 112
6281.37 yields 111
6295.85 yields 118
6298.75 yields 123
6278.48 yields 114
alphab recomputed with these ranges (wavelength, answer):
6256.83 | 109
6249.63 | 119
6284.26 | 113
